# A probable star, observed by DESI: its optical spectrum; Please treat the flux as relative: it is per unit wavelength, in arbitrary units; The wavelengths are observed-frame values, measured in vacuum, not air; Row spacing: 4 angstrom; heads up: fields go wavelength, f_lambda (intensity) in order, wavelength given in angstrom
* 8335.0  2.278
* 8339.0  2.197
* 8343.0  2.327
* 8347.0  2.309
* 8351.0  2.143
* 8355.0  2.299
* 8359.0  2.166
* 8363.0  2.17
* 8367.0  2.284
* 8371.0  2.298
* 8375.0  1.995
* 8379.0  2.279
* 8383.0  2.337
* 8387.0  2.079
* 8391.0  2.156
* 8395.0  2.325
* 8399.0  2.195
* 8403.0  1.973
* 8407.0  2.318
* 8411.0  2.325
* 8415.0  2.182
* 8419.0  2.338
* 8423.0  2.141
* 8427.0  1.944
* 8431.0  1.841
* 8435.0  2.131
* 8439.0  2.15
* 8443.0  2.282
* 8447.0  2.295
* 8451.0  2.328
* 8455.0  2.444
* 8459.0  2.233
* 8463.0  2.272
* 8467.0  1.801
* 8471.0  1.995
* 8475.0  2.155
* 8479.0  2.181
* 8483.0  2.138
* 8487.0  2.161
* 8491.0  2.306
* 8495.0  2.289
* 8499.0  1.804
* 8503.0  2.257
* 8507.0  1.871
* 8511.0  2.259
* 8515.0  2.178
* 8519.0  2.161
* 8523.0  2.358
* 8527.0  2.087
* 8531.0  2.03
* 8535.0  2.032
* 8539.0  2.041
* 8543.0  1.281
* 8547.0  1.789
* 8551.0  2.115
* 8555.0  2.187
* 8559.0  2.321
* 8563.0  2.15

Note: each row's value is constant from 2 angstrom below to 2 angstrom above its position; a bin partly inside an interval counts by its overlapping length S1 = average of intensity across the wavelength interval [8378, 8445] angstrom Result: 2.17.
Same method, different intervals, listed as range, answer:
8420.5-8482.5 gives 2.15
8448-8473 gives 2.18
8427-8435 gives 1.94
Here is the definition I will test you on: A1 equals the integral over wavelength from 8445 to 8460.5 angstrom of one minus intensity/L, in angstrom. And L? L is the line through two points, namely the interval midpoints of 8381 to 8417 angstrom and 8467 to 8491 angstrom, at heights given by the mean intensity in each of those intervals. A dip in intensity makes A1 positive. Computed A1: -1.32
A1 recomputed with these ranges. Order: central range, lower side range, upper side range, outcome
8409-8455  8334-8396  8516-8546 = -1.22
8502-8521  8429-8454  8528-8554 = -1.48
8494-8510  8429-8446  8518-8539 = 0.50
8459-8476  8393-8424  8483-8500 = 0.85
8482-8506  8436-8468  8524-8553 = -0.72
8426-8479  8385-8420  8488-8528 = 0.84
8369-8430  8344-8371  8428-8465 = 1.07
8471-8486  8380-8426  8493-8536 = 0.10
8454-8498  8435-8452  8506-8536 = 0.65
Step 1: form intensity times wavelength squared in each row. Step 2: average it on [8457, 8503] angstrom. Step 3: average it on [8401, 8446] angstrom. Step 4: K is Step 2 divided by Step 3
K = 1.00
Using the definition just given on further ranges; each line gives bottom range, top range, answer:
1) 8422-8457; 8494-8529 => 1.00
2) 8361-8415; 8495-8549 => 0.94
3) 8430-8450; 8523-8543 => 0.95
